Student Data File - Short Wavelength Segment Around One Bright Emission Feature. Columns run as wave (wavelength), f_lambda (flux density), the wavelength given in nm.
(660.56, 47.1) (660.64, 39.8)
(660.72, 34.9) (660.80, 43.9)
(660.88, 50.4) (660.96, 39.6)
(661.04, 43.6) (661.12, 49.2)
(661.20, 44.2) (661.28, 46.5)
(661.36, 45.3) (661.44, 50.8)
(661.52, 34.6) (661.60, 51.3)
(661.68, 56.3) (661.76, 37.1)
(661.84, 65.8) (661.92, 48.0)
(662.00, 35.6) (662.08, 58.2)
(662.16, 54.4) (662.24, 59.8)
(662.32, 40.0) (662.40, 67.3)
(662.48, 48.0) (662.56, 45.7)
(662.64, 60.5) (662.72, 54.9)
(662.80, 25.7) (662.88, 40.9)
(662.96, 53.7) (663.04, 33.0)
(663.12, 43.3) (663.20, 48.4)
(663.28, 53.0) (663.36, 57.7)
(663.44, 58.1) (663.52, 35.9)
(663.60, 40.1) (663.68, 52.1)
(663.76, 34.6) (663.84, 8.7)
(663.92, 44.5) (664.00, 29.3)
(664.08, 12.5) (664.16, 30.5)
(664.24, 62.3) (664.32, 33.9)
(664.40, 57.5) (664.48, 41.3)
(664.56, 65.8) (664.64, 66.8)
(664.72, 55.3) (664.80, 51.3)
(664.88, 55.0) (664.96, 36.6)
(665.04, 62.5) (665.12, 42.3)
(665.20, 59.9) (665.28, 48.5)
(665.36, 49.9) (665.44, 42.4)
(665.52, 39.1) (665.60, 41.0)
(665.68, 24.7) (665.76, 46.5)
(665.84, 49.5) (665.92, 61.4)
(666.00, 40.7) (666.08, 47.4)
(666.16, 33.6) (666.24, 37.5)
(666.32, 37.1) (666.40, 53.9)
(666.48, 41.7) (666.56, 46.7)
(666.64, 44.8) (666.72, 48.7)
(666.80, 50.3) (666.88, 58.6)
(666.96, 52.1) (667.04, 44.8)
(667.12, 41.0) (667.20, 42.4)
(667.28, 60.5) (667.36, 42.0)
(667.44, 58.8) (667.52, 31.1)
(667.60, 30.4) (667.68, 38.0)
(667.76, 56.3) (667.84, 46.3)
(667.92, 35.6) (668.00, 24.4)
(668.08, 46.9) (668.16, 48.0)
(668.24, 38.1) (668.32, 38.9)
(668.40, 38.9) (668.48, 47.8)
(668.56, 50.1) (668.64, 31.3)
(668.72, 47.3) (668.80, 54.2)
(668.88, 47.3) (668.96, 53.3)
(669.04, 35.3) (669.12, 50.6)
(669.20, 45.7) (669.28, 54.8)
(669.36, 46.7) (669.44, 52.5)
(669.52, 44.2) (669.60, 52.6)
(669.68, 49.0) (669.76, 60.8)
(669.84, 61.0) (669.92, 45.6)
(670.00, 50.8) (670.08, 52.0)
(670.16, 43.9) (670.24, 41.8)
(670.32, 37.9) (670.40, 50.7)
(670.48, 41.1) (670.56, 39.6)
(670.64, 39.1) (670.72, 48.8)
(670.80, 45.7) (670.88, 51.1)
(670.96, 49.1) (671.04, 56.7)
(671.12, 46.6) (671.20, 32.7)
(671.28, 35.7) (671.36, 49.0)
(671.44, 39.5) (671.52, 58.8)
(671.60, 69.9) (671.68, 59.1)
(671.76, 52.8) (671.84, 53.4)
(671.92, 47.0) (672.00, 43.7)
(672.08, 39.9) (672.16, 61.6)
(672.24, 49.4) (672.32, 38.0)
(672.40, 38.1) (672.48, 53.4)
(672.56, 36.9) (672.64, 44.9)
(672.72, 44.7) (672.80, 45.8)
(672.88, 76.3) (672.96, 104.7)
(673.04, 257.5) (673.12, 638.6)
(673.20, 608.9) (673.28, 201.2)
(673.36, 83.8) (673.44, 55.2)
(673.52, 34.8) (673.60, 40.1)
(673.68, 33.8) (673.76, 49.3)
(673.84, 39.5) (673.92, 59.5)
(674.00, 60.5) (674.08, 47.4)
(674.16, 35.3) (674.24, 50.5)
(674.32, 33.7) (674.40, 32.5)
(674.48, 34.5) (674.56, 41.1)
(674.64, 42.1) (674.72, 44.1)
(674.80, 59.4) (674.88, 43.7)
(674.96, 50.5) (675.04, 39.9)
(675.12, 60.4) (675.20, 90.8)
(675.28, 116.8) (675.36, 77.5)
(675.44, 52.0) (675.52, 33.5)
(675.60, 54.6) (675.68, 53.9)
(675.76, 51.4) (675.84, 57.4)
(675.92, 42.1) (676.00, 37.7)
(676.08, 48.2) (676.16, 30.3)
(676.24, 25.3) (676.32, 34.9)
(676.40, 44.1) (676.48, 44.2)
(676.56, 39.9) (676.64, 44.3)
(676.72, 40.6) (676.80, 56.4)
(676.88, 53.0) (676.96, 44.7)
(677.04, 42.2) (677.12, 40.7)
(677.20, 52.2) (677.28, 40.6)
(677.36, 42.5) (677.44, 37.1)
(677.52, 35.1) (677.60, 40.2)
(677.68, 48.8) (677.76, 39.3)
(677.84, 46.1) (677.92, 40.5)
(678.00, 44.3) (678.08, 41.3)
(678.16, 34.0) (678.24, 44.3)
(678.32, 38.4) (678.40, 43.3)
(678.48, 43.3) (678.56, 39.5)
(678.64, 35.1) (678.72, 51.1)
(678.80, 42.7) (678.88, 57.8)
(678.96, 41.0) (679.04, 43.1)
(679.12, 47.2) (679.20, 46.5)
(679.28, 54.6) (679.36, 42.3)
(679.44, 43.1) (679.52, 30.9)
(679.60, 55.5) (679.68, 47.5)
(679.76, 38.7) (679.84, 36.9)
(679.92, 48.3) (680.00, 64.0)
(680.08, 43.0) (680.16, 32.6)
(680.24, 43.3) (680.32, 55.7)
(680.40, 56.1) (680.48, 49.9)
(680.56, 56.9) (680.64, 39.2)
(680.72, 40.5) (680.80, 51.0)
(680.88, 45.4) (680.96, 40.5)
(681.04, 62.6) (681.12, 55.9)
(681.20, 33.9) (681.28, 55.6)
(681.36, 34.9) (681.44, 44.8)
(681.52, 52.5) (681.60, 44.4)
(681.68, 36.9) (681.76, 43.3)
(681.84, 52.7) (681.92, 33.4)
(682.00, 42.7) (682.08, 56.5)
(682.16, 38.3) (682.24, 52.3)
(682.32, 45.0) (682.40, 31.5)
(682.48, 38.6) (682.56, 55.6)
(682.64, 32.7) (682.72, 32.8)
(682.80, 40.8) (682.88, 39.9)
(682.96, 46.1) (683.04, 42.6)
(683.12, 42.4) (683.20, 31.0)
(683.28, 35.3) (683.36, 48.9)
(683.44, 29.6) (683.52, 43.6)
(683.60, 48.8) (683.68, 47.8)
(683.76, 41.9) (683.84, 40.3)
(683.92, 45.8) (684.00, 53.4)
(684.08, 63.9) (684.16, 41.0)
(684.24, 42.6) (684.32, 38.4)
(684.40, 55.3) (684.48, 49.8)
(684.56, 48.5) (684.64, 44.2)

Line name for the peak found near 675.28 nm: [N II] 6583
